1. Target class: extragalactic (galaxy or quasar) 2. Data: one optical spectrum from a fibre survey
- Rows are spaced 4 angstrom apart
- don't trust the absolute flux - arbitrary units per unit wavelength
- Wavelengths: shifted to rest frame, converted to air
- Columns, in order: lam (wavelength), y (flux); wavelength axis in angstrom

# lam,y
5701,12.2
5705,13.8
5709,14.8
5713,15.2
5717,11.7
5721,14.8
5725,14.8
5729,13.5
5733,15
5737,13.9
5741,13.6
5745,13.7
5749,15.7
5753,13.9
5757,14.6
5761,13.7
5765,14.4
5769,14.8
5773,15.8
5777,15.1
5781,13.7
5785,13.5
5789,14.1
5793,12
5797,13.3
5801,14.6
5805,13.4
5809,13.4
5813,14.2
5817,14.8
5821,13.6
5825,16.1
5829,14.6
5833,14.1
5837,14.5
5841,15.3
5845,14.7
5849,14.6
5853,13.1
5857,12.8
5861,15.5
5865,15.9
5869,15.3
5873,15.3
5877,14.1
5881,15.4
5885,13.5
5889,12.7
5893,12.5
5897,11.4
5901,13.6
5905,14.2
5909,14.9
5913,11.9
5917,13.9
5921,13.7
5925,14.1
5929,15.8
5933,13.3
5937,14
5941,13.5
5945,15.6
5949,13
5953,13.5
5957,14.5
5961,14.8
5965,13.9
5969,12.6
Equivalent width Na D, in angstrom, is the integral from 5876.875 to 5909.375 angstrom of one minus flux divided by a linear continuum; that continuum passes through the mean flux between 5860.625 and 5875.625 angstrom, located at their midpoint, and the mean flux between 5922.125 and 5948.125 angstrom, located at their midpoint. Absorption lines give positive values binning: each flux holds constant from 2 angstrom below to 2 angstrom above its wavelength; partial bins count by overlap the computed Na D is 3.29 angstrom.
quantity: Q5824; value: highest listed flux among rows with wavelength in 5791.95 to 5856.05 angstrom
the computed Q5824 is 16.1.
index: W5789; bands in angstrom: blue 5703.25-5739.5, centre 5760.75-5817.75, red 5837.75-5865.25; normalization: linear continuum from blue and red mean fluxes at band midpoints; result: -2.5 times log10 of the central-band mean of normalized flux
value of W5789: 0.02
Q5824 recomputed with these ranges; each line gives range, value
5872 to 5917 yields 15.4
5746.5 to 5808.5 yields 15.8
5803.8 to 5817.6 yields 14.8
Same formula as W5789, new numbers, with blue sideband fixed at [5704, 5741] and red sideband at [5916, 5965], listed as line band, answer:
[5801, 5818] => 0.013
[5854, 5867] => -0.035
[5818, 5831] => -0.047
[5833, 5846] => -0.044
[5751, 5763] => 0.006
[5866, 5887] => -0.048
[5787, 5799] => 0.080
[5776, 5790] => 0.009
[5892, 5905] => 0.111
